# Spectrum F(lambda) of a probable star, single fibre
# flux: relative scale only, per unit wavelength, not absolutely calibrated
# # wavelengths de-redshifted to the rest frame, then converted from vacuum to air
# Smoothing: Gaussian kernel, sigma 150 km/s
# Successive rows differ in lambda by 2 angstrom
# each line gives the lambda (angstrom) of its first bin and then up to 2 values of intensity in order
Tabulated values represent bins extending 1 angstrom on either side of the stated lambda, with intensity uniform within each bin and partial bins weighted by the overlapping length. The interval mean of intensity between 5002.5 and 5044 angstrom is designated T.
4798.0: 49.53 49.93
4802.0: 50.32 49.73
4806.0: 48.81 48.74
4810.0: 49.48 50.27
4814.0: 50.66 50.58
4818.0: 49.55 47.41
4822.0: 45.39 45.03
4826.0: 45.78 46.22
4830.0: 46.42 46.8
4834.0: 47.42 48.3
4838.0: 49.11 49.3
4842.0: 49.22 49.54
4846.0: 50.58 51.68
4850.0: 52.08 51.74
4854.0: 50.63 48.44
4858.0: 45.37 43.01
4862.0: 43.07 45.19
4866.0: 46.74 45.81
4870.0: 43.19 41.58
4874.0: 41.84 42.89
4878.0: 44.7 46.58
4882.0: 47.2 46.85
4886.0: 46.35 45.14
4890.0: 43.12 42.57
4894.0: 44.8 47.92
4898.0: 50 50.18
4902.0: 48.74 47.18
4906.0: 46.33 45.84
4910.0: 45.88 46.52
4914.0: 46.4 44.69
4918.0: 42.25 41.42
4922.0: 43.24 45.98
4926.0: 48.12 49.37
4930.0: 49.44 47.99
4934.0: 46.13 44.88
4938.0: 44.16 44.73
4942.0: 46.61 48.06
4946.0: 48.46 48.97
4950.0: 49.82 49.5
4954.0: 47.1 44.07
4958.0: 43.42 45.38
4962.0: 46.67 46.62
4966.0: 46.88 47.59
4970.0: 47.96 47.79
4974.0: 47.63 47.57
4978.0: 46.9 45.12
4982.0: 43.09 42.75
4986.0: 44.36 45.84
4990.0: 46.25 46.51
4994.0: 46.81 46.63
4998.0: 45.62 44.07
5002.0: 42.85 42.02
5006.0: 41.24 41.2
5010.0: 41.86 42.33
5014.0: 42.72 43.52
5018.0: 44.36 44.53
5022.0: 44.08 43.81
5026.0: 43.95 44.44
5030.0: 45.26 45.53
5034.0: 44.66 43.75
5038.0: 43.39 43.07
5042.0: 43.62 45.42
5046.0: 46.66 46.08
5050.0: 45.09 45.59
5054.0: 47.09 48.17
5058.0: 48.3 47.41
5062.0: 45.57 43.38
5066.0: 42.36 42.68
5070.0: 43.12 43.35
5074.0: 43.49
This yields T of 43.5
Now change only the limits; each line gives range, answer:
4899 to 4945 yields 46.3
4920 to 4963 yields 46.6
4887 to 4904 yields 46.6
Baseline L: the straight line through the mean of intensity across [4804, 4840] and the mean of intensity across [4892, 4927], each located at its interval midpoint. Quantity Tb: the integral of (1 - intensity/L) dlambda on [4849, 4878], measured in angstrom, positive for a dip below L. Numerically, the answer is 0.8 angstrom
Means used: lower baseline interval 48.1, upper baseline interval 46.1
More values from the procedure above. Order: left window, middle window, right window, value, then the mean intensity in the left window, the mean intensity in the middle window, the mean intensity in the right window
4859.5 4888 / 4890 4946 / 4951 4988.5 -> -1.1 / 44.7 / 46.3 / 46.1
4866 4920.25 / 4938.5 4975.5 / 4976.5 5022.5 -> -1.9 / 45.5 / 47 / 44.2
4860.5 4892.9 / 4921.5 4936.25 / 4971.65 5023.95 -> -0.9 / 44.5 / 47.1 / 44.5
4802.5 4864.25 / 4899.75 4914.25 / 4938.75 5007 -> 0.0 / 48.3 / 47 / 46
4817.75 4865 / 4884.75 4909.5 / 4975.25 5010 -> 0.0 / 47.8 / 46.5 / 44.5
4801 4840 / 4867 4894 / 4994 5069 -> 1.5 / 48.2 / 44.5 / 44.4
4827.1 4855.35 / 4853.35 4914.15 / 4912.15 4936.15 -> 2.2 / 49.2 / 45.8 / 45.9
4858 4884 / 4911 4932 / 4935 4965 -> 0.0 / 44.5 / 45.9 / 46.6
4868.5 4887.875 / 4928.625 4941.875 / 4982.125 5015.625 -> -0.6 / 44.6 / 46.3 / 43.9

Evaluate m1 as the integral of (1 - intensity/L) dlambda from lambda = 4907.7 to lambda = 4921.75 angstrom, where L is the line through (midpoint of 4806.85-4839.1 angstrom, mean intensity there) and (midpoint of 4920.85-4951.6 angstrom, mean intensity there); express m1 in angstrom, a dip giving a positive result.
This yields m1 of 0.79 angstrom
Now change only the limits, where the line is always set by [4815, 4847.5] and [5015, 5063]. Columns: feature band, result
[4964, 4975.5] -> -0.4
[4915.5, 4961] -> 0.2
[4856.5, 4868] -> 0.6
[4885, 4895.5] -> 0.6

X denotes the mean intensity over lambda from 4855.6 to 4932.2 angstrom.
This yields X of 45.6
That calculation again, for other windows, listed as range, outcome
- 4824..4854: 48.8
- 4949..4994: 46.3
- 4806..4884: 47.3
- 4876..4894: 45.2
